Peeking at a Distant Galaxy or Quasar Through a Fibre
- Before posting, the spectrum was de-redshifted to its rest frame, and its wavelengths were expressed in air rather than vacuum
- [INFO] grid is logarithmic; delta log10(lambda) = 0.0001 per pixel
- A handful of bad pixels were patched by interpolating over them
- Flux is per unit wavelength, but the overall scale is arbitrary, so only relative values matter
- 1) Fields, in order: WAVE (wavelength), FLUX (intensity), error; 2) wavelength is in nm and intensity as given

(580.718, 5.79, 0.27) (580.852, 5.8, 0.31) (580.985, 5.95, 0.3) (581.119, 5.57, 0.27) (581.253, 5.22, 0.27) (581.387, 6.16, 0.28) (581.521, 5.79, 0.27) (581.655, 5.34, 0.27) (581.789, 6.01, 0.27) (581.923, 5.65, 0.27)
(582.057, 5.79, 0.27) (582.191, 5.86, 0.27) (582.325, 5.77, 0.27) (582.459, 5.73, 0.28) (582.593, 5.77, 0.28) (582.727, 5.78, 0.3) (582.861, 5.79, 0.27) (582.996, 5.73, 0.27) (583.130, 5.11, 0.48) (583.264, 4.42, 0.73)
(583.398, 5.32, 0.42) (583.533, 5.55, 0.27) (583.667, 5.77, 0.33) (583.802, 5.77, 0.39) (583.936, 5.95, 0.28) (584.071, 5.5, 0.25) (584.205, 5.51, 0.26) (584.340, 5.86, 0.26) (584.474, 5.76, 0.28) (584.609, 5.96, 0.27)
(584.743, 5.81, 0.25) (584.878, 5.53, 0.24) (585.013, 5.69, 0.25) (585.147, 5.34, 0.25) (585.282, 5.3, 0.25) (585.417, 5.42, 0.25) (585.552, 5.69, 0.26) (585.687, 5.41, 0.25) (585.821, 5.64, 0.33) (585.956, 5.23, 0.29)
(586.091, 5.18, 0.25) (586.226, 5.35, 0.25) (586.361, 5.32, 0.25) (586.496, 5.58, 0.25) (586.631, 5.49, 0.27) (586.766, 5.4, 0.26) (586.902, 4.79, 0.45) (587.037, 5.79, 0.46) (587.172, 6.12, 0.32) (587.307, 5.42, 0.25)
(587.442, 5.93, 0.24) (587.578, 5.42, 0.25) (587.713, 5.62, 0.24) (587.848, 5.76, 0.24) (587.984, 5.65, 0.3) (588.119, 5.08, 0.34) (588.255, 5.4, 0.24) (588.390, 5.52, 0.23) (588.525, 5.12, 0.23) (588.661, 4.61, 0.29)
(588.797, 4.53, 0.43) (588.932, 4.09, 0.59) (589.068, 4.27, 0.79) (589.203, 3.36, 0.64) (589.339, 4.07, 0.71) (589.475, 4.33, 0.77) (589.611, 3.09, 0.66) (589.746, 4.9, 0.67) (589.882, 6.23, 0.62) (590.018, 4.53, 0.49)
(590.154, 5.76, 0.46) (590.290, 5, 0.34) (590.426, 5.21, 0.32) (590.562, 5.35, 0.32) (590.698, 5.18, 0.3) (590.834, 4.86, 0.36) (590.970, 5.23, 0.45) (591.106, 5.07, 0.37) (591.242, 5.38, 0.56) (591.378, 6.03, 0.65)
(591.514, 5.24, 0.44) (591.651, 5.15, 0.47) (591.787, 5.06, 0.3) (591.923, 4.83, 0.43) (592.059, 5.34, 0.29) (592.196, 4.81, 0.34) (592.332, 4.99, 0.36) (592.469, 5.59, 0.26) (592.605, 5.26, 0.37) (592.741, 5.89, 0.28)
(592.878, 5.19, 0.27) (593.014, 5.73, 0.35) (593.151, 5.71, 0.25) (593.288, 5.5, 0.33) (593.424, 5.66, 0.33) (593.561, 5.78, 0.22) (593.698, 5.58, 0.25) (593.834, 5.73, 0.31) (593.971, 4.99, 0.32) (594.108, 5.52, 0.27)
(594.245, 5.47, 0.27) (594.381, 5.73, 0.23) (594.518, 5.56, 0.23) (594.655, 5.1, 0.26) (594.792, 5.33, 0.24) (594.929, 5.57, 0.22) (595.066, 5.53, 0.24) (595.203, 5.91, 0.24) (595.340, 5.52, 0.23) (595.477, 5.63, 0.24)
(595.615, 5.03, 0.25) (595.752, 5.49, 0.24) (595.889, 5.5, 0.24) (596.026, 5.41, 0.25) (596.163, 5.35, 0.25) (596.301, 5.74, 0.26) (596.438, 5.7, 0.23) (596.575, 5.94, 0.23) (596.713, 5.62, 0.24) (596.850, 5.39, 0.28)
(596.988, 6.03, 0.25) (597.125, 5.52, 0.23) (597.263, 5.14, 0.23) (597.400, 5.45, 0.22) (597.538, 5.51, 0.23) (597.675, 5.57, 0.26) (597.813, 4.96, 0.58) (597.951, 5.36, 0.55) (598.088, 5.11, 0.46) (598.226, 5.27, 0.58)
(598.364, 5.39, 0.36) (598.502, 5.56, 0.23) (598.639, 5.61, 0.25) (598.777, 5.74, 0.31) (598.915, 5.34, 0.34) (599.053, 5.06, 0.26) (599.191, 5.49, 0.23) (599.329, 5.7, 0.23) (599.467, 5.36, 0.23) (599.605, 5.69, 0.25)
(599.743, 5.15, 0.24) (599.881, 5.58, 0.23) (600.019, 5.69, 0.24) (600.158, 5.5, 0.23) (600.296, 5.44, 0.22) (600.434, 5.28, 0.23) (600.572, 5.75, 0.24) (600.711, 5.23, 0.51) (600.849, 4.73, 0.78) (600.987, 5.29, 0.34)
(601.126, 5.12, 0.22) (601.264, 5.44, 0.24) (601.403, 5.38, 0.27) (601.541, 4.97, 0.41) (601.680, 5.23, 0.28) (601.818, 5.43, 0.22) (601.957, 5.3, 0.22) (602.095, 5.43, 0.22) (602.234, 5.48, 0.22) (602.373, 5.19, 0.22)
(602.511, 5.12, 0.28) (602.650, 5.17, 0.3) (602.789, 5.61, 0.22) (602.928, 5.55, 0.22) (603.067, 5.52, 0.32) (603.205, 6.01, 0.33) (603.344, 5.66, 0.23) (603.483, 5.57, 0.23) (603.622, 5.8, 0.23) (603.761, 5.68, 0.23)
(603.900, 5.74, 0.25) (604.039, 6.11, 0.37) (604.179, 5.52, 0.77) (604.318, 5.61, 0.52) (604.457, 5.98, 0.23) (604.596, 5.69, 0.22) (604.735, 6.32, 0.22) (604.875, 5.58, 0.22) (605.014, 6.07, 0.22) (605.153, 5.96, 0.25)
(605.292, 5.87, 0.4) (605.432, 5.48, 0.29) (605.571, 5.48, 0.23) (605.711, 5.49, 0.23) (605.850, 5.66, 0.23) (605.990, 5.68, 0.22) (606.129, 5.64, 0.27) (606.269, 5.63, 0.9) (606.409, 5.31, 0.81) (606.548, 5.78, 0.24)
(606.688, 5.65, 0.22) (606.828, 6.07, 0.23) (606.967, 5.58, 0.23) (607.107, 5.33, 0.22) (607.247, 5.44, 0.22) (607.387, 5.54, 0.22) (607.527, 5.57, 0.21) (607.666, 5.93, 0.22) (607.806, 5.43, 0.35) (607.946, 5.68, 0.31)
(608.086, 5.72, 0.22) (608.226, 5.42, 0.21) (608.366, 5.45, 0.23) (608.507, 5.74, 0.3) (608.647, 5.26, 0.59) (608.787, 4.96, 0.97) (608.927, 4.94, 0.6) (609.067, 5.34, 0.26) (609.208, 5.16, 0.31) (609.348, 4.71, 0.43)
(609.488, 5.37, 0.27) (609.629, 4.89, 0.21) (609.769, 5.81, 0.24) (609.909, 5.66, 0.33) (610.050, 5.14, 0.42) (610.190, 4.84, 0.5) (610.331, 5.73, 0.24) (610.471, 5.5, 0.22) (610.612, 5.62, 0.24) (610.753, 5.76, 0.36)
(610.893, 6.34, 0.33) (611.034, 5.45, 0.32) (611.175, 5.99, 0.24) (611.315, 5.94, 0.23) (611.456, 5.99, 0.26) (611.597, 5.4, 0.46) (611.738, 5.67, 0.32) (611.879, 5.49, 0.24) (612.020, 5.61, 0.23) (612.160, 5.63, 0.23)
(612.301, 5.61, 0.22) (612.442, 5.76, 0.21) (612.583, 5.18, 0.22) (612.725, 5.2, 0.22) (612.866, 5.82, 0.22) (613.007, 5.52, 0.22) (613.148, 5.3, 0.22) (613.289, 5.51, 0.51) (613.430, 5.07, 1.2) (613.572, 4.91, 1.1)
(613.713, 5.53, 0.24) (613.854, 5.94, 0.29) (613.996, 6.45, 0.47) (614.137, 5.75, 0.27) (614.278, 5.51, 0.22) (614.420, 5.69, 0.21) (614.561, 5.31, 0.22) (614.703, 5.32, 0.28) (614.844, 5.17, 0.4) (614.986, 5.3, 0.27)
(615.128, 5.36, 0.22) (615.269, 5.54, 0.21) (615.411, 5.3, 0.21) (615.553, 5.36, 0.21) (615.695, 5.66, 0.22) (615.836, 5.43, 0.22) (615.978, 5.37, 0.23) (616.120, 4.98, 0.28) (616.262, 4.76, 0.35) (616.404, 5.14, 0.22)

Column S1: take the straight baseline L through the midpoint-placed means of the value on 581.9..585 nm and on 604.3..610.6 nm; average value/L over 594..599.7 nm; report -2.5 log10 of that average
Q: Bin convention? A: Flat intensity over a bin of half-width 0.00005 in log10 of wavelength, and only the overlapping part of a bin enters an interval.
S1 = 0.02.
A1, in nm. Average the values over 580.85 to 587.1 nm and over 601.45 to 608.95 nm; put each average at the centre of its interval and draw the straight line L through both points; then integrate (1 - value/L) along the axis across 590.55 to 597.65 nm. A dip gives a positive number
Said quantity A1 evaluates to 0.17 nm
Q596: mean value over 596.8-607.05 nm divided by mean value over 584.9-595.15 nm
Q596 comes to 1.0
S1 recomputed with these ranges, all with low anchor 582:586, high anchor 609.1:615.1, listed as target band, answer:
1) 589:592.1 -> 0.133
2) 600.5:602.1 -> 0.055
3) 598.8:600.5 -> 0.020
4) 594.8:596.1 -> 0.012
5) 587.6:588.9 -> 0.071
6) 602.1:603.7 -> 0.005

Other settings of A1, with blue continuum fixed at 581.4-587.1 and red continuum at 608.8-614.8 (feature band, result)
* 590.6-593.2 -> 0.12 nm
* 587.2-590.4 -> 0.34 nm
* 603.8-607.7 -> -0.13 nm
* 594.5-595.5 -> 0.01 nm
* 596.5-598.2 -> 0.02 nm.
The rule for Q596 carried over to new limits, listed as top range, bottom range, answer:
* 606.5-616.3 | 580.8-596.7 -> 1.02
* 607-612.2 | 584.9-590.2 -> 1.06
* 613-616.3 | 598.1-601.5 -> 1.00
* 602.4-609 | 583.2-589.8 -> 1.07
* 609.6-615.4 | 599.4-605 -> 1.01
